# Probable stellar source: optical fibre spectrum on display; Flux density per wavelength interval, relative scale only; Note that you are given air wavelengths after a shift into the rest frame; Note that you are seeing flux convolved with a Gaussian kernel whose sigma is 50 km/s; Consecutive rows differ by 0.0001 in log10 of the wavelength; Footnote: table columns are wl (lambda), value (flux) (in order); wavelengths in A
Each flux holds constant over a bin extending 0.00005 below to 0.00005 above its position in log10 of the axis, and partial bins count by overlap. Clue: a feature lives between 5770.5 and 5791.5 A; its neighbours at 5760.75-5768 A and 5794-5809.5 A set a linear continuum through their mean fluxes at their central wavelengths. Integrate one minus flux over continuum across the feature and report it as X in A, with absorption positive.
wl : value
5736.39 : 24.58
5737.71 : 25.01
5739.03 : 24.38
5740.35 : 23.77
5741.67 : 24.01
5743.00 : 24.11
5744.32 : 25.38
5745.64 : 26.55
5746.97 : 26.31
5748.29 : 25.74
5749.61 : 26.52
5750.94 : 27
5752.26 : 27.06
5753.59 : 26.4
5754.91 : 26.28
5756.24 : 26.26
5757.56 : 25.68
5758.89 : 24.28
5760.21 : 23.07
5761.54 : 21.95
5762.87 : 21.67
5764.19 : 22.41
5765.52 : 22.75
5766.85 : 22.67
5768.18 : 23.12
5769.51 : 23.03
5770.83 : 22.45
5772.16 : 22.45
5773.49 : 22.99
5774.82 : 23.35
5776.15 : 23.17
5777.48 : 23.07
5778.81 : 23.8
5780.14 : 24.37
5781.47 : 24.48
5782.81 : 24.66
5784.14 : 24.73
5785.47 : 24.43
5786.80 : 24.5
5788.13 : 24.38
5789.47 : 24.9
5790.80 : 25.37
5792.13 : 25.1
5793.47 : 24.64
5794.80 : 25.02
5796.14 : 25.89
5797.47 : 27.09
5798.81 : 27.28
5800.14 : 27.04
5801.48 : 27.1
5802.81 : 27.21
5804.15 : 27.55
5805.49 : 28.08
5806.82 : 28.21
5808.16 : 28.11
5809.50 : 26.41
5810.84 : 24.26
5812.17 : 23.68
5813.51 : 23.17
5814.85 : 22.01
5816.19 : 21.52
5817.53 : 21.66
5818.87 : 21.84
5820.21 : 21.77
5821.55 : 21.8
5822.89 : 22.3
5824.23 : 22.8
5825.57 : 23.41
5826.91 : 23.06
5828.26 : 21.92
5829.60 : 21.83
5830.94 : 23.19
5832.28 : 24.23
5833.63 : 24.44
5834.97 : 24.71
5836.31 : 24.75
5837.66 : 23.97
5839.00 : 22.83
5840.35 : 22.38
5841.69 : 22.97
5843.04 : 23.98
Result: 0.42 A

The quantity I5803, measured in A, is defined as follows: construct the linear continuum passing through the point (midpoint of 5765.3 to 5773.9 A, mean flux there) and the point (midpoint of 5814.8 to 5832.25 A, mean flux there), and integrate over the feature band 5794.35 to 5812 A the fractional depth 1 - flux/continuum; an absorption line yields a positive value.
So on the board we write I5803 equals -3.4 A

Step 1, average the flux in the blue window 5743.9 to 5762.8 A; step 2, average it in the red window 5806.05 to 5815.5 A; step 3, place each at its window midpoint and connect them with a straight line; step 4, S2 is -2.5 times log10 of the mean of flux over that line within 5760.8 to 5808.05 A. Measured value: 0.03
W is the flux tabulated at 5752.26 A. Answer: 27.06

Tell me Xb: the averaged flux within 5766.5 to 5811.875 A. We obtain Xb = 25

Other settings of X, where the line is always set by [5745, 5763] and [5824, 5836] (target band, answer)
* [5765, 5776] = 0.93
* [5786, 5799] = -0.51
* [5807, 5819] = -0.03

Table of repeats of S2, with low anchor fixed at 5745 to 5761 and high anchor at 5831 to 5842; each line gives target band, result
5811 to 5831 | 0.081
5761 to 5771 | 0.137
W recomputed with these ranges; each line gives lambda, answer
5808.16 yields 28.11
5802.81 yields 27.21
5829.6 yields 21.83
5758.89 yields 24.28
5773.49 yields 22.99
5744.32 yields 25.38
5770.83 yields 22.45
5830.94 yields 23.19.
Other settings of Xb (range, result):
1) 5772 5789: 23.9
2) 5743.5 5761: 25.8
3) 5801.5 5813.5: 26.5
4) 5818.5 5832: 22.5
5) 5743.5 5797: 24.5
